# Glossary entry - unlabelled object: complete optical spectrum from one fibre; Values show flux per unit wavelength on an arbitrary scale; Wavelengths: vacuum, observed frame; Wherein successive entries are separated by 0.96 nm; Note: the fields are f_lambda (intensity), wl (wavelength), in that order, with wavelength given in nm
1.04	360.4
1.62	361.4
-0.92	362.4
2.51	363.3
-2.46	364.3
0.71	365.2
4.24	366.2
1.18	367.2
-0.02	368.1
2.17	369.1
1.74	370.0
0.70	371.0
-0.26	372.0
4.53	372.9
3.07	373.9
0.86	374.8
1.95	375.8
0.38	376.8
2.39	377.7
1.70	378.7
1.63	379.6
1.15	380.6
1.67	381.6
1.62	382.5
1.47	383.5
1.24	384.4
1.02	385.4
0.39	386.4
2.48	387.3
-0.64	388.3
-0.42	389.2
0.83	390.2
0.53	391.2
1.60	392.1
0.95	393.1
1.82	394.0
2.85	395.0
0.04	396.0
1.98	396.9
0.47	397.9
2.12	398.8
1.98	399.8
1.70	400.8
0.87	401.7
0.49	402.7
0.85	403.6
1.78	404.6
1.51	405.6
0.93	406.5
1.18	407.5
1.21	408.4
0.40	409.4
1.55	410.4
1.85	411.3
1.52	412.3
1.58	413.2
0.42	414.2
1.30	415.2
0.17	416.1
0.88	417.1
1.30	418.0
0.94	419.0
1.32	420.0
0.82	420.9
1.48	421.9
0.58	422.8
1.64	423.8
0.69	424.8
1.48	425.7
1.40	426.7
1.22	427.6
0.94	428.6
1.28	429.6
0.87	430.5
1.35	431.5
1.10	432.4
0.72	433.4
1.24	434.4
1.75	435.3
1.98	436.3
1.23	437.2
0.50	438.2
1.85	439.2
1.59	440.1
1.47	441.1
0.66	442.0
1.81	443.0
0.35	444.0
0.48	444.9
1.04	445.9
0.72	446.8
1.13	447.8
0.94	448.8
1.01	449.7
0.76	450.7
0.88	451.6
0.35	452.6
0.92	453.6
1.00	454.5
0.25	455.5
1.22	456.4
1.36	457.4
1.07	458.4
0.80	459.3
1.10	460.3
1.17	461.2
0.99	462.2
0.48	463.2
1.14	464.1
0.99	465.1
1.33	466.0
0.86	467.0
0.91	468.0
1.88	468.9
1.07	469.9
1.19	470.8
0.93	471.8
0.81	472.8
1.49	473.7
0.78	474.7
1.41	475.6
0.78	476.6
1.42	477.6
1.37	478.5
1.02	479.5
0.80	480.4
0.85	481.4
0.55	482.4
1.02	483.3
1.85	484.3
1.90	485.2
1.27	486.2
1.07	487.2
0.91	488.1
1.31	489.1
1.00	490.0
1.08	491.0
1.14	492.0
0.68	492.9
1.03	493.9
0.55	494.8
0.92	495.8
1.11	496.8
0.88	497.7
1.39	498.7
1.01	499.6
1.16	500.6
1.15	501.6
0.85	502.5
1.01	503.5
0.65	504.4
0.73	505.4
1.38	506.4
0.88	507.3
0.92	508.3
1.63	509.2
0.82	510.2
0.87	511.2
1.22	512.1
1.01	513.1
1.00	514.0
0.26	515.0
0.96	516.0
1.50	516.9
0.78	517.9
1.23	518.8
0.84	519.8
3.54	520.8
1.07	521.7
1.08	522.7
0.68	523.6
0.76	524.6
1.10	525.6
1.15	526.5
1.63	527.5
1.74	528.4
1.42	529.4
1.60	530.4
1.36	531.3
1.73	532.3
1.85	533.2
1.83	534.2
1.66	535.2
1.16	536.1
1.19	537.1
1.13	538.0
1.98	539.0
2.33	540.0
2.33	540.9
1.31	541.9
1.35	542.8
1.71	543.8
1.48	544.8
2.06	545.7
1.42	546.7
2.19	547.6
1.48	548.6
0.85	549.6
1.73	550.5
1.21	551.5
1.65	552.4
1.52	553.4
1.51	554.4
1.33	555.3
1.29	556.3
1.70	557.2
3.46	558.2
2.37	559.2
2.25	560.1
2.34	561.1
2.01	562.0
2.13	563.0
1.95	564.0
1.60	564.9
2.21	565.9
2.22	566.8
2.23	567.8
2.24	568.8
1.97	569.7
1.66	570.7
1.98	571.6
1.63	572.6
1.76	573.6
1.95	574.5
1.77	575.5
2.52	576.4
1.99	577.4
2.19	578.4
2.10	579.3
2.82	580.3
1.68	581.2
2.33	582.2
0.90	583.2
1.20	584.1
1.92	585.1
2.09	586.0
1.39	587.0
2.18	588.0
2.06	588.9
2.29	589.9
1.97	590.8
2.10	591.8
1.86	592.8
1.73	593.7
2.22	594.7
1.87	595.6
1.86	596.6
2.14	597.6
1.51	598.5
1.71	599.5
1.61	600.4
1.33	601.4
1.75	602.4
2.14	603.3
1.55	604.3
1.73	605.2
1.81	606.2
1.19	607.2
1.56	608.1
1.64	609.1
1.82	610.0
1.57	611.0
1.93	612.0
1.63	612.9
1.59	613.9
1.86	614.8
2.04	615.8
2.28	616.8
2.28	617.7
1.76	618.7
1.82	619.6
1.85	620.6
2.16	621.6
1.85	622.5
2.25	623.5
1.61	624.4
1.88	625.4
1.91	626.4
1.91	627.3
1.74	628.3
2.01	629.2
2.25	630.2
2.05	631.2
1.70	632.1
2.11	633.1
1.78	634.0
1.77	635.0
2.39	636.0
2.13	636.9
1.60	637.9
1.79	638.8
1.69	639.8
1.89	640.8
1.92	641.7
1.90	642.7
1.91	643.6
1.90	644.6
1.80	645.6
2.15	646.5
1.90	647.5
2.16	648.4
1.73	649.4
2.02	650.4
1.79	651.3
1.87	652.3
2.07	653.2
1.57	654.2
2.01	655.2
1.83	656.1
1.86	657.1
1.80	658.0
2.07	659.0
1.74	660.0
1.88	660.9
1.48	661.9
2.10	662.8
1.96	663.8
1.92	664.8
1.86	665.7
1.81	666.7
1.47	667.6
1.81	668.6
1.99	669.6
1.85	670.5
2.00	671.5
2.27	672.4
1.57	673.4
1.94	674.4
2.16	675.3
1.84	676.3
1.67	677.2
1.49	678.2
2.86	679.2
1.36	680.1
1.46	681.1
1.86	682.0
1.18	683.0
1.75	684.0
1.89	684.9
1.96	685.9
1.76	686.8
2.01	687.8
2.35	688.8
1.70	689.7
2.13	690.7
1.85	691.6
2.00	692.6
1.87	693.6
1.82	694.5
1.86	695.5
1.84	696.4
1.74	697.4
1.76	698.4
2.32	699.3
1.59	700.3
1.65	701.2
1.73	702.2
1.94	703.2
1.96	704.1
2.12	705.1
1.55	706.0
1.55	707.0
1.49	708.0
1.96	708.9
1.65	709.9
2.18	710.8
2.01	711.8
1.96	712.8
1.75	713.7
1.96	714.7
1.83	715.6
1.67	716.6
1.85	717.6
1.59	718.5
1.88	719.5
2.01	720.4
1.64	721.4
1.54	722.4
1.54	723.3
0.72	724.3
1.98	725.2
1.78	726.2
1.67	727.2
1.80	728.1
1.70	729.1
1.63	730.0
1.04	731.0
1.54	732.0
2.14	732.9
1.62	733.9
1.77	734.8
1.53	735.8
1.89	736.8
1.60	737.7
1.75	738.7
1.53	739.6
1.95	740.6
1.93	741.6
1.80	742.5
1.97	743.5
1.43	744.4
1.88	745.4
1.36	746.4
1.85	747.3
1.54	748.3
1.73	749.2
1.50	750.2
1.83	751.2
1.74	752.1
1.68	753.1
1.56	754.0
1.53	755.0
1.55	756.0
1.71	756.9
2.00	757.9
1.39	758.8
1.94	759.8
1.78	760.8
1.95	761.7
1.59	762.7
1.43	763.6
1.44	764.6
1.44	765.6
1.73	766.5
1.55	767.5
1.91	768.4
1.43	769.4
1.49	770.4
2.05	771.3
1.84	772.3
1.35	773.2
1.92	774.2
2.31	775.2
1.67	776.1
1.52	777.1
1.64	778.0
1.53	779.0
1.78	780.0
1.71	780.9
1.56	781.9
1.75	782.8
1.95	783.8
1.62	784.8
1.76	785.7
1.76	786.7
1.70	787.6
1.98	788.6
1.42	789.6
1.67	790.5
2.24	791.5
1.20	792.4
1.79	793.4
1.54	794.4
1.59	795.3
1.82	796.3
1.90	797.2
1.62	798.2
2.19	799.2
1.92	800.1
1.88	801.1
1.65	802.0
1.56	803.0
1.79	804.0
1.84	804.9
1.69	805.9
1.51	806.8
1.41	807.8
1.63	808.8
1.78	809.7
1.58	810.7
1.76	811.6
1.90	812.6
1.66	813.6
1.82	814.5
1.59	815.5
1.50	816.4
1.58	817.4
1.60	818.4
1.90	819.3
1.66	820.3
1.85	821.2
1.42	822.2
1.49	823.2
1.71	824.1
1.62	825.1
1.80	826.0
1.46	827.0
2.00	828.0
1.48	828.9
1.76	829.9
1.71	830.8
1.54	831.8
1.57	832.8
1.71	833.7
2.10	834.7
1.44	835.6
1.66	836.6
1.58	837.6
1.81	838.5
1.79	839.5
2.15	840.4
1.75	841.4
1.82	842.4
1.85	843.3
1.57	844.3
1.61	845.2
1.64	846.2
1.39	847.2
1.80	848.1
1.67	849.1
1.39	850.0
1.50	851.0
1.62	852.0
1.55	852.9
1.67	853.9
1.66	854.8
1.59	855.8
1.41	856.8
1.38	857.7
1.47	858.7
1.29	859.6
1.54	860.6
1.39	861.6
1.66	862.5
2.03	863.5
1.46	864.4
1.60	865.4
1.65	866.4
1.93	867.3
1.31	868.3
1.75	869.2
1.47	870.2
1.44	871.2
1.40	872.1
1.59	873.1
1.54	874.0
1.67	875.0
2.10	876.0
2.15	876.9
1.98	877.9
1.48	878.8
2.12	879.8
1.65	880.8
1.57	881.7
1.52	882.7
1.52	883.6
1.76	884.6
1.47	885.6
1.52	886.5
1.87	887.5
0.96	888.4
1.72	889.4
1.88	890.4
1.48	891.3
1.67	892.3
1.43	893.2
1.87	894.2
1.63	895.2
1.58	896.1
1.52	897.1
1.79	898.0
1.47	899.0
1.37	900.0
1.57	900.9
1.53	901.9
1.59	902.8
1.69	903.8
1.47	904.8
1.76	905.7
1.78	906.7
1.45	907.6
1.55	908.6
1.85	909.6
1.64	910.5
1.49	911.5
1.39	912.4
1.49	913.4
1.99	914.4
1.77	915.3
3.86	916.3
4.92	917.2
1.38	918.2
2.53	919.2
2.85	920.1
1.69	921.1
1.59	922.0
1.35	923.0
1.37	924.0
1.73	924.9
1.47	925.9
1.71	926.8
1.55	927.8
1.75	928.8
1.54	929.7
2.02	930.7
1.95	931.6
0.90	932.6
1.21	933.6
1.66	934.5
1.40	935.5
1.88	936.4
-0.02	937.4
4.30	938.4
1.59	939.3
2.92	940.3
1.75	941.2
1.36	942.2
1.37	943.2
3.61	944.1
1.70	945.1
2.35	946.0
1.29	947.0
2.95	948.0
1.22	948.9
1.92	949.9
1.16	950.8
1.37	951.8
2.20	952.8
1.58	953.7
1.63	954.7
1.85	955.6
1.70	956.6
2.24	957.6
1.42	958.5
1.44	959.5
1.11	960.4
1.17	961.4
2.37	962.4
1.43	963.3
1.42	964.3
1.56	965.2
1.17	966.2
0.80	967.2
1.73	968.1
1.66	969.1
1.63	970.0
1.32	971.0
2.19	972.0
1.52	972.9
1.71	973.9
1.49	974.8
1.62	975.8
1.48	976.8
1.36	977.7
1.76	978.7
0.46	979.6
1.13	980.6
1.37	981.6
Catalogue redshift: 0.40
